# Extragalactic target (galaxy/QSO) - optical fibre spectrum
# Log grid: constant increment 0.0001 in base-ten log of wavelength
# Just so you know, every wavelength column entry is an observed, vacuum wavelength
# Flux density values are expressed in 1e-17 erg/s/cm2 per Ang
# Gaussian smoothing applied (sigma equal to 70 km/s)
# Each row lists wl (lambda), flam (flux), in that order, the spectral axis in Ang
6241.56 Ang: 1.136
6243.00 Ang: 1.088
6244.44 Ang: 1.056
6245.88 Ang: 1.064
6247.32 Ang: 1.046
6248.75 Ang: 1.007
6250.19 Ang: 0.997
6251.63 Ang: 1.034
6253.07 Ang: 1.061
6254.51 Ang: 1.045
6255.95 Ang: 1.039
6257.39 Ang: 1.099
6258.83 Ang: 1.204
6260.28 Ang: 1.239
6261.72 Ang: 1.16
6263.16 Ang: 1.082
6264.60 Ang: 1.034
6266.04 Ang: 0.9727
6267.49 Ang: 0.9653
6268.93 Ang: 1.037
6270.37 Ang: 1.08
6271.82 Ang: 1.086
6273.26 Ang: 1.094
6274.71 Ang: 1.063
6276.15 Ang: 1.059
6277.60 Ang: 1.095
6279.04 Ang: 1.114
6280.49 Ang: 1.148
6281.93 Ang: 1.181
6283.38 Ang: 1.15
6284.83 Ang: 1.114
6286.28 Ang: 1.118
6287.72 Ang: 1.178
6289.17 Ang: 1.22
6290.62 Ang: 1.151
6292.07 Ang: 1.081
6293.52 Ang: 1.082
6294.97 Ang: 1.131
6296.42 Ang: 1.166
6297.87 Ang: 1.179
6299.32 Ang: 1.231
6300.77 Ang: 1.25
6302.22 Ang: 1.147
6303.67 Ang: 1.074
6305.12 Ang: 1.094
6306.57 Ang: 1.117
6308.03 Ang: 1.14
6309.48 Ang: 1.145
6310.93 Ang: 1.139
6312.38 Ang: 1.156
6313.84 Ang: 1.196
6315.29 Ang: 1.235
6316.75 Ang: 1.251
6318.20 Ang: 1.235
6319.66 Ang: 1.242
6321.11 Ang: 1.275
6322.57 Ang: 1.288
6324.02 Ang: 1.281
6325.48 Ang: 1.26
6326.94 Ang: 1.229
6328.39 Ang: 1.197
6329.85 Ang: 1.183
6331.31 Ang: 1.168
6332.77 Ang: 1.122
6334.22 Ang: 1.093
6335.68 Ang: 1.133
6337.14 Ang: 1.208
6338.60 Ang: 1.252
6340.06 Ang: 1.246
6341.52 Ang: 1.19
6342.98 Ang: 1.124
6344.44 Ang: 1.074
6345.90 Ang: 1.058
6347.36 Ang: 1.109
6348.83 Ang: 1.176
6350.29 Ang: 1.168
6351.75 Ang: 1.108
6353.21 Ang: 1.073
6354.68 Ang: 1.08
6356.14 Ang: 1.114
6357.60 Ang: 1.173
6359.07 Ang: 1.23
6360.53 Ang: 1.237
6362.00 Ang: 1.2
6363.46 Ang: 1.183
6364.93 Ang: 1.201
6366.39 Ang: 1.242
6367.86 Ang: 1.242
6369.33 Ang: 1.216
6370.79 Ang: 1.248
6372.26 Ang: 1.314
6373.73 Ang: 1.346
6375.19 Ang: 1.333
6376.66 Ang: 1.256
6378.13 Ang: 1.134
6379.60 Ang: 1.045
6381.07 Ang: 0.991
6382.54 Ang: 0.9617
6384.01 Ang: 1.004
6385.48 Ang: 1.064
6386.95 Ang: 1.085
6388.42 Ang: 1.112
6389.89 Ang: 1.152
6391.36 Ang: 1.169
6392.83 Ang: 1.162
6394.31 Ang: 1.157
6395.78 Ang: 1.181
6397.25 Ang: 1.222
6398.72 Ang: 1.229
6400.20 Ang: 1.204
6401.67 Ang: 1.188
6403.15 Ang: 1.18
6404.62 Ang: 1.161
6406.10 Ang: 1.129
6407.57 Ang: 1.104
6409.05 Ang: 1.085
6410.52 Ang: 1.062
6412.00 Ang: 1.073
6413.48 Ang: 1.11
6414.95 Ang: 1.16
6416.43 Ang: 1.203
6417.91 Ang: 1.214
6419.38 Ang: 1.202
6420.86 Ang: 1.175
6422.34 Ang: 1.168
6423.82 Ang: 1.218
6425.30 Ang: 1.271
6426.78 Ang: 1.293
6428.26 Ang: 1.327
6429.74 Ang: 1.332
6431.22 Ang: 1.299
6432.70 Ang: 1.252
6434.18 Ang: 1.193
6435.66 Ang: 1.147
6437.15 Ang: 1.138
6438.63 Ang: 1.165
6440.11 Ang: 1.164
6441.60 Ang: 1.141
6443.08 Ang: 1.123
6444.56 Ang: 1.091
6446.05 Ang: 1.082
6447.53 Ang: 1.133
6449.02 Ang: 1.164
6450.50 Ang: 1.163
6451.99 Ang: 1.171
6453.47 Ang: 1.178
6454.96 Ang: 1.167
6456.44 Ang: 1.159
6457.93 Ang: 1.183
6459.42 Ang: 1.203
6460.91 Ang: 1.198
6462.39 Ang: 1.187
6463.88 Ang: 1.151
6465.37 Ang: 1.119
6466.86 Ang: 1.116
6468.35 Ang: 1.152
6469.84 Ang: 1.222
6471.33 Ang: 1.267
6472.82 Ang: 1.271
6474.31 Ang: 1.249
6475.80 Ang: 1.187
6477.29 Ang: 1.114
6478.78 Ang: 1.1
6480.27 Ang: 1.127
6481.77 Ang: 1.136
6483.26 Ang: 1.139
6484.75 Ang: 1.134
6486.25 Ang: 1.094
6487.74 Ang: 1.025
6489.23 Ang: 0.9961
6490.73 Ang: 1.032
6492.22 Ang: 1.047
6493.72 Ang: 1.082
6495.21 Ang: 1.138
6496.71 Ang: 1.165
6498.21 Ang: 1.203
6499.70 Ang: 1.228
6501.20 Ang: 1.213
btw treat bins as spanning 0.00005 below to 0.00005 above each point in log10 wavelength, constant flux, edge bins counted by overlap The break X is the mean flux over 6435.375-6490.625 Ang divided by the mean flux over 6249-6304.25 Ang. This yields 1.04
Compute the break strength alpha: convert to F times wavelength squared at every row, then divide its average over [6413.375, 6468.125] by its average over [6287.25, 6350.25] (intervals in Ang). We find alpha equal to 1.0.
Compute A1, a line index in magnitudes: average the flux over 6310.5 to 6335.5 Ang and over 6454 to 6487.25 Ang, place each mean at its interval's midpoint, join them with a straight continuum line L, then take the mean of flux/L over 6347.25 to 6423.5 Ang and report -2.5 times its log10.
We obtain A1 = 0.027 mag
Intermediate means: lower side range 1.21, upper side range 1.17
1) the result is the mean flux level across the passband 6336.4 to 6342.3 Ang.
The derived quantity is 1.22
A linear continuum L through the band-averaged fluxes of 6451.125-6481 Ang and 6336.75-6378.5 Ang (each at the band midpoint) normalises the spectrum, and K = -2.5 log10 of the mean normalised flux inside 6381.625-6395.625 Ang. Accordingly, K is 0.084 mag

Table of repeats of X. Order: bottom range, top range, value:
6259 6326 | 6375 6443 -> 1.01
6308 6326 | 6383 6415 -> 0.93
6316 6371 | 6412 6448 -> 1.00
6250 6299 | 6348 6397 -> 1.05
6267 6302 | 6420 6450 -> 1.06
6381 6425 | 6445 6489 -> 1.01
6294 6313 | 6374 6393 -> 0.97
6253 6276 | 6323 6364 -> 1.08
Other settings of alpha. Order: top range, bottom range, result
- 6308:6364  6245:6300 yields 1.09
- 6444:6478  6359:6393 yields 1.03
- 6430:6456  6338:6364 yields 1.04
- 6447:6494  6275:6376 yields 1.02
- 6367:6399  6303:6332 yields 0.99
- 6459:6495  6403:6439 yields 0.98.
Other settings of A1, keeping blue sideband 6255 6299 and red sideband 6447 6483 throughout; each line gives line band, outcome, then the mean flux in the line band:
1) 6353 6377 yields -0.07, 1.22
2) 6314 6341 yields -0.08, 1.22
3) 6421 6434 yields -0.09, 1.26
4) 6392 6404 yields -0.04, 1.19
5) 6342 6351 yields 0.01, 1.12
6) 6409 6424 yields 0.00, 1.15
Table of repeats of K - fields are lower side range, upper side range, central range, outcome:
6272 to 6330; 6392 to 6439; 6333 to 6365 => 0.02 mag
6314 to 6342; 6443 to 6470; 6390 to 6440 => -0.01 mag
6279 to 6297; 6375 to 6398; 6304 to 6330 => -0.06 mag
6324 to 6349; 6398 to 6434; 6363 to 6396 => 0.02 mag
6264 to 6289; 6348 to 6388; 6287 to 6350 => -0.05 mag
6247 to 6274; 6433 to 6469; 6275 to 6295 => -0.05 mag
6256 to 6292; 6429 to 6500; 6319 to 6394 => -0.04 mag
